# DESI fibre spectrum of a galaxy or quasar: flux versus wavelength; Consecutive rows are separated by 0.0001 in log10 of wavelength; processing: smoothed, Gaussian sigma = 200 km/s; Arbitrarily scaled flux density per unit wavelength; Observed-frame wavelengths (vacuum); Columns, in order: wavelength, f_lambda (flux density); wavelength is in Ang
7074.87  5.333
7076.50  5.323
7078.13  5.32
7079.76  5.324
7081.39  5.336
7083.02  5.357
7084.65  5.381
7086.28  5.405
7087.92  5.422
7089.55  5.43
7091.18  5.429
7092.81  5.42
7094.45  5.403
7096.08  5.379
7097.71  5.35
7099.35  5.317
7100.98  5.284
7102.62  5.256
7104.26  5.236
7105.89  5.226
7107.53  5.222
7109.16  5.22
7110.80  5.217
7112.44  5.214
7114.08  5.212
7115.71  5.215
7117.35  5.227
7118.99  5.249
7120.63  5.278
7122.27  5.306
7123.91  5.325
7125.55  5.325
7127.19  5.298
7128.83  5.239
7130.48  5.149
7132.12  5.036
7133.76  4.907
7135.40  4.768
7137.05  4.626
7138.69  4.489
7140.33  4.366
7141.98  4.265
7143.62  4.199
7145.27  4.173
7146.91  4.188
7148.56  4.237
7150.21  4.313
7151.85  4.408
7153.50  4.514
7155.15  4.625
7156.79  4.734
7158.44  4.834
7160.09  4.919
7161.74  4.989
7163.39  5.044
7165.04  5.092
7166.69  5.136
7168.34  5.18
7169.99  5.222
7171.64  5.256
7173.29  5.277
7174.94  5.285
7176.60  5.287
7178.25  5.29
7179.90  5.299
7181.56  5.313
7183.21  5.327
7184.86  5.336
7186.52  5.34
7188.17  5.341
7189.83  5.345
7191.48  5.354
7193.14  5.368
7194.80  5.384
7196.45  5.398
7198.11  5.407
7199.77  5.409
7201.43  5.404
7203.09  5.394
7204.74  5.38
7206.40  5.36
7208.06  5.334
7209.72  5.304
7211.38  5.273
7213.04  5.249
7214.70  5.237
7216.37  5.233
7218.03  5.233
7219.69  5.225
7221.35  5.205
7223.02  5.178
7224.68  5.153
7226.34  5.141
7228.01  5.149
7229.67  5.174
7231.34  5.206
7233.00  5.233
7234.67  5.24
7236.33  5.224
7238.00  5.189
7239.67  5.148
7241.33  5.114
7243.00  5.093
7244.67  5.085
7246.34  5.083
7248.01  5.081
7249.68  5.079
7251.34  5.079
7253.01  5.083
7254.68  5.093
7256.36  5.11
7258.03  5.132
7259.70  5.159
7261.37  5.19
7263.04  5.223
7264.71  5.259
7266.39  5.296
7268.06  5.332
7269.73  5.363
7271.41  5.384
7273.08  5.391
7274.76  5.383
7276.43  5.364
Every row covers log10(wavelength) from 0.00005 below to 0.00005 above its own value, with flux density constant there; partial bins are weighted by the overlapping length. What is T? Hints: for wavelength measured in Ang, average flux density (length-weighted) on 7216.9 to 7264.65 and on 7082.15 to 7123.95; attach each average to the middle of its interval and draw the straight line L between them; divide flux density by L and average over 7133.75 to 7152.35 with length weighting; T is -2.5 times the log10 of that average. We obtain 0.20 mag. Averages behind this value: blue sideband 5.31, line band 4.39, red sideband 5.16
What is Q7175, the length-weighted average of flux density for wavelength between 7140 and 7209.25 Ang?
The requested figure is 5.04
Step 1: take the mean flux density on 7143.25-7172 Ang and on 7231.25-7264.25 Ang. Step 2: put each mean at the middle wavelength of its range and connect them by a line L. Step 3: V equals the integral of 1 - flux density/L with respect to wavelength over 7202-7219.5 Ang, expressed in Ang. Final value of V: -1.2 Ang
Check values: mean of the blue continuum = 4.73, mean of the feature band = 5.3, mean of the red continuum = 5.14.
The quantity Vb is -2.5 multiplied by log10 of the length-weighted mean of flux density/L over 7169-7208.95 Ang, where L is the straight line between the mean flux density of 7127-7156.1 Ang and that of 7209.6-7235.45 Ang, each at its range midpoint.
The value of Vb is -0.08 mag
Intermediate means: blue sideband 4.59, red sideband 5.21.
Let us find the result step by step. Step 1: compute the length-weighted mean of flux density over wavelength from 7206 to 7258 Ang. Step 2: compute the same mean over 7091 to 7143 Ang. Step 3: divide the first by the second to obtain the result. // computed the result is 1.01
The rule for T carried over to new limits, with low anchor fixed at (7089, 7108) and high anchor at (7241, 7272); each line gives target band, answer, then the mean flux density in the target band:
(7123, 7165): 0.121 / 4.73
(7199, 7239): -0.010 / 5.25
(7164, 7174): 0.014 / 5.19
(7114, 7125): 0.009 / 5.27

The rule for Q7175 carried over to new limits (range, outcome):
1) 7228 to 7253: 5.14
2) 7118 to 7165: 4.78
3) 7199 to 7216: 5.33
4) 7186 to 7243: 5.27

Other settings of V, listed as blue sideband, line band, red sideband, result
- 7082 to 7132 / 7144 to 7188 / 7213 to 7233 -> 2.5 Ang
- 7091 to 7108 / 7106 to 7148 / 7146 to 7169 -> 0.8 Ang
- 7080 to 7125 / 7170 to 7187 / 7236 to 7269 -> -0.2 Ang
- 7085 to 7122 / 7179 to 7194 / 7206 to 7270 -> -0.3 Ang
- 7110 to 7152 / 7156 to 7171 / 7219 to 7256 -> -0.2 Ang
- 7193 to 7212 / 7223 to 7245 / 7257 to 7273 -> 0.6 Ang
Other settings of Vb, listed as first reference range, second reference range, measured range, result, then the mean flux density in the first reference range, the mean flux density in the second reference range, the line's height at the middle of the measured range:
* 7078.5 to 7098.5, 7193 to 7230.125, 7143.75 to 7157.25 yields 0.21 mag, 5.39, 5.29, 5.34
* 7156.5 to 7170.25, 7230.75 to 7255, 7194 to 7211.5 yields -0.06 mag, 5.02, 5.14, 5.08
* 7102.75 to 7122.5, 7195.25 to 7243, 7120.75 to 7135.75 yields 0.01 mag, 5.23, 5.26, 5.24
